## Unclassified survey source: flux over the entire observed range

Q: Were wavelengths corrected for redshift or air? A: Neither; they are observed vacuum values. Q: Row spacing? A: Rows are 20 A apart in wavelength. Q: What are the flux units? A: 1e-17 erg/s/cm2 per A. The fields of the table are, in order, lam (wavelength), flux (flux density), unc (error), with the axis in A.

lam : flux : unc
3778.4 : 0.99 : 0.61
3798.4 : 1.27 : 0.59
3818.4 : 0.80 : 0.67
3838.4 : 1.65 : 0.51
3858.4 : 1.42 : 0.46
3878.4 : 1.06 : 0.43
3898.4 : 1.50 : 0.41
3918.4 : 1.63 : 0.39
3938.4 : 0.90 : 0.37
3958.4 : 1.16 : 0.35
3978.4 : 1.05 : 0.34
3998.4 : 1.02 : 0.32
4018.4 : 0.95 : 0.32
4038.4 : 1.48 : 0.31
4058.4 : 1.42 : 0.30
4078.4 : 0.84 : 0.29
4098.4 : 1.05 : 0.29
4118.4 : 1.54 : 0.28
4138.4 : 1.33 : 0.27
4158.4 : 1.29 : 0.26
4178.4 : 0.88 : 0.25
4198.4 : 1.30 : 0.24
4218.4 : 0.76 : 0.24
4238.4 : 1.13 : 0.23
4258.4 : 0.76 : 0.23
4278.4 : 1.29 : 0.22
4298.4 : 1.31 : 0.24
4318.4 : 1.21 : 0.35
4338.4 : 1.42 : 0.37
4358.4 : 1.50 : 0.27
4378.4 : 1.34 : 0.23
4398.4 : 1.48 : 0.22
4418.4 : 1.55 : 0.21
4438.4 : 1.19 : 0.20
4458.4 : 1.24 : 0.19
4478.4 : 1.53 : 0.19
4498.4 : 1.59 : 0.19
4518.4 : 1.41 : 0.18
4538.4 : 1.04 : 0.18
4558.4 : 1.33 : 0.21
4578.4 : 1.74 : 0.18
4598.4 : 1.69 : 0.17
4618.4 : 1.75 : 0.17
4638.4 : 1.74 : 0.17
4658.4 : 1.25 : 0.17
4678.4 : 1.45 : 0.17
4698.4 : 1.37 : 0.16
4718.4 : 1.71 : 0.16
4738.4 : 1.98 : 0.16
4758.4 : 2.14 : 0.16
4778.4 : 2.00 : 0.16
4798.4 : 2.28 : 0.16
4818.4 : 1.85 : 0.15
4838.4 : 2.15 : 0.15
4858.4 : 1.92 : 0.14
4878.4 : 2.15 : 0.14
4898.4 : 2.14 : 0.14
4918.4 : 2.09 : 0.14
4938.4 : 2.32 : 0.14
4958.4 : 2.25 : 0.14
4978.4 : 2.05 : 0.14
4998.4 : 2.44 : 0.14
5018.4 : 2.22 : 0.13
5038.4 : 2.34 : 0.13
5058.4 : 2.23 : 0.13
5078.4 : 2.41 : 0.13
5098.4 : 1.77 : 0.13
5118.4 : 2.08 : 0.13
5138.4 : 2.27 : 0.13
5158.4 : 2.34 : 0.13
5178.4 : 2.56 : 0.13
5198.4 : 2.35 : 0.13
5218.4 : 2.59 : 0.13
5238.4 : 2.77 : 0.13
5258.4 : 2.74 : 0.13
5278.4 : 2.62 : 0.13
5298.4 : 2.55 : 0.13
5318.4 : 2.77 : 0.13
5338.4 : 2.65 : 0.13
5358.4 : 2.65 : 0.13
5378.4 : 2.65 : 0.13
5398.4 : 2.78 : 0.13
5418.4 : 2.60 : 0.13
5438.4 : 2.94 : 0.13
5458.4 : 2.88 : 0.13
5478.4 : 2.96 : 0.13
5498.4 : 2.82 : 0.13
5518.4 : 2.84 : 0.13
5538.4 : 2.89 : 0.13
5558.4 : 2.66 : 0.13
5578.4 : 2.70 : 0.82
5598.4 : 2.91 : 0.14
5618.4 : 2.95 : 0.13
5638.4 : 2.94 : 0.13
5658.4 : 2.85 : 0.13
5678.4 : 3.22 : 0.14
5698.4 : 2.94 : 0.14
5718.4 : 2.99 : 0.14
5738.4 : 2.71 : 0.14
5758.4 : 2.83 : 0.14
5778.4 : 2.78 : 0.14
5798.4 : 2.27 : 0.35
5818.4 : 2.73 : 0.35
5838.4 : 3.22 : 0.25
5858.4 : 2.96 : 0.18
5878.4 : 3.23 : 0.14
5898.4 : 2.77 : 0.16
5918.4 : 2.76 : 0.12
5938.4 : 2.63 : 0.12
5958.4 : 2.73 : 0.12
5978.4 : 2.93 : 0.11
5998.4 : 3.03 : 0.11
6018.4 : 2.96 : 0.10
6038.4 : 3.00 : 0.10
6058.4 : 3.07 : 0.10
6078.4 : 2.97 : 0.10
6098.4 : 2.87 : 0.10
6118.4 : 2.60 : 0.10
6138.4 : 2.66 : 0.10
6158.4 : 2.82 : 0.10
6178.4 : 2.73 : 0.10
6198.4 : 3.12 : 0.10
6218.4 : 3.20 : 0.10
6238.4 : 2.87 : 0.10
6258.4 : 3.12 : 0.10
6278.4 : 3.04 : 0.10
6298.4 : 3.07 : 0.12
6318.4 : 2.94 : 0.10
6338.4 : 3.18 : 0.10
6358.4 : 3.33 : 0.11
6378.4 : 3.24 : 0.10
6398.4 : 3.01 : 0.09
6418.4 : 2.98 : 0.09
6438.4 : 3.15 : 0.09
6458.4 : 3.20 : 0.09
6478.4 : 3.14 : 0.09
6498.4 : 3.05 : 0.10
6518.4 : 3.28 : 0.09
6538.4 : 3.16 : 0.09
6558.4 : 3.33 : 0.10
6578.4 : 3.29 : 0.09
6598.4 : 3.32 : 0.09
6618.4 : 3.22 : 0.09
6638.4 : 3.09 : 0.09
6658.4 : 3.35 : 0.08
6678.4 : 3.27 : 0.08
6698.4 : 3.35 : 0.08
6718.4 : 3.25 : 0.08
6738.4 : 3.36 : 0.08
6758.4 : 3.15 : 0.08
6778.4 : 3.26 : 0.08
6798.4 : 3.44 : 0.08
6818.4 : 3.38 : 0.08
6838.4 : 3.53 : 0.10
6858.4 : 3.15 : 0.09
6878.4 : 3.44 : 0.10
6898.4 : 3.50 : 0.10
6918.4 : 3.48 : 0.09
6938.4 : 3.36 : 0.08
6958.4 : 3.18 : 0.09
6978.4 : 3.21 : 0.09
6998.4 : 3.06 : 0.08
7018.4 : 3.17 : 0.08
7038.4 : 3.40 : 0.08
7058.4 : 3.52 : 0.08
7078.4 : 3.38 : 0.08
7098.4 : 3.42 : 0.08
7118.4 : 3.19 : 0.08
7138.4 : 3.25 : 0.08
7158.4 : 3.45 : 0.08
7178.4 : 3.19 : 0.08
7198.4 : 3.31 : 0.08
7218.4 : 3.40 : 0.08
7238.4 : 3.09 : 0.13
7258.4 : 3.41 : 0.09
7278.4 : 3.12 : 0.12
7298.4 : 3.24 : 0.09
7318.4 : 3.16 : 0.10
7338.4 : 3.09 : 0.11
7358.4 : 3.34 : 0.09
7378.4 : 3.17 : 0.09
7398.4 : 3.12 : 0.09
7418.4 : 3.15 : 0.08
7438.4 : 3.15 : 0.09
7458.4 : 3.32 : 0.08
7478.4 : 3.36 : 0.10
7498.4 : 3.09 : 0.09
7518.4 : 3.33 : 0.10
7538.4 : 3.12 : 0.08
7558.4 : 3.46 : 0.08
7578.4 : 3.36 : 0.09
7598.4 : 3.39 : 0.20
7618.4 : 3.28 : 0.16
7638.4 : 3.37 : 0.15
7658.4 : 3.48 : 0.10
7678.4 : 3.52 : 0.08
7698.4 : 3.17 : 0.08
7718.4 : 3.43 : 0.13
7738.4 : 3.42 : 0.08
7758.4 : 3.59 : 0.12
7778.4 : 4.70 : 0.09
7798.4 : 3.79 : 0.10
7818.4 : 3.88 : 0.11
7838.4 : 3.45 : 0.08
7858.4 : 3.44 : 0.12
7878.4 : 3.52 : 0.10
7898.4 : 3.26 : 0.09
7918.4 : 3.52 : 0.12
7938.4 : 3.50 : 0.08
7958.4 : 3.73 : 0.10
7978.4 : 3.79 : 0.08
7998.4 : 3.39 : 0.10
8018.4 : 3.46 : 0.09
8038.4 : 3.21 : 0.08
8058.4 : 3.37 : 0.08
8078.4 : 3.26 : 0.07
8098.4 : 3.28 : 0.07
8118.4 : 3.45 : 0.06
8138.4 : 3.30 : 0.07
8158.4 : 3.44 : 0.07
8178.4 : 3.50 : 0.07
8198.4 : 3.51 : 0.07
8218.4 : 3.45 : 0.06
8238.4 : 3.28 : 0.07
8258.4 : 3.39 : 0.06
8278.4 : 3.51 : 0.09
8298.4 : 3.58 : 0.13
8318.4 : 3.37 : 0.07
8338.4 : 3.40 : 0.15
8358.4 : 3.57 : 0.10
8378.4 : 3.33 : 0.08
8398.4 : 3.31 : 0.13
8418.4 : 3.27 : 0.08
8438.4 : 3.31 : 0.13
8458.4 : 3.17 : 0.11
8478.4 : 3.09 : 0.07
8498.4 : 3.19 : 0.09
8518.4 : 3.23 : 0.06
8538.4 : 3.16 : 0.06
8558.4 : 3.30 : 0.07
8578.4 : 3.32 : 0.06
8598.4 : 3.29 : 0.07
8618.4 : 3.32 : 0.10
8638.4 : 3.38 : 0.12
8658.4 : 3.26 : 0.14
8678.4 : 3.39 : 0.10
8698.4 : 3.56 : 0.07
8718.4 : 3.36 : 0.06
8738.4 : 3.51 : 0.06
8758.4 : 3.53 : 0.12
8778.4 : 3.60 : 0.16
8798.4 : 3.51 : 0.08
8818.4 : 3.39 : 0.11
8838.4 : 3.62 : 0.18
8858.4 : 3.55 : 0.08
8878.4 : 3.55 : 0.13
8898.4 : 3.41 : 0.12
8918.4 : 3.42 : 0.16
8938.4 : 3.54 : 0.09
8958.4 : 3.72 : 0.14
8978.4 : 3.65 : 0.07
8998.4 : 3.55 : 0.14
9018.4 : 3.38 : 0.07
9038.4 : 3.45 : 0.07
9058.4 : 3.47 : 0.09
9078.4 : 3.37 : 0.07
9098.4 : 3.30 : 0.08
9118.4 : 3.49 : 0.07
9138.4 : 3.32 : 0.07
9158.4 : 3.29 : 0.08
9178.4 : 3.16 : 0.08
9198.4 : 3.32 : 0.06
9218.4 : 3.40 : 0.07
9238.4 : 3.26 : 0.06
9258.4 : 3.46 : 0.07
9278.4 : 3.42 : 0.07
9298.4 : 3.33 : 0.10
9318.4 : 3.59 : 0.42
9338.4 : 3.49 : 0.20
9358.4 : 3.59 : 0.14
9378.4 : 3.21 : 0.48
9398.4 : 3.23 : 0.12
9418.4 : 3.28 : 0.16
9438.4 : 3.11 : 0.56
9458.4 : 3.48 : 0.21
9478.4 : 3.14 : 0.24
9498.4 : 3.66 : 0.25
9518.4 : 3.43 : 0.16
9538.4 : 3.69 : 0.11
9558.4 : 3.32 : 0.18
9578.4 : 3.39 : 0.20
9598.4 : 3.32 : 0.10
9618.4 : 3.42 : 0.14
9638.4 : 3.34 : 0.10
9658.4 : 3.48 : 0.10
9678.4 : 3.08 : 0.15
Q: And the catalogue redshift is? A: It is 0.186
